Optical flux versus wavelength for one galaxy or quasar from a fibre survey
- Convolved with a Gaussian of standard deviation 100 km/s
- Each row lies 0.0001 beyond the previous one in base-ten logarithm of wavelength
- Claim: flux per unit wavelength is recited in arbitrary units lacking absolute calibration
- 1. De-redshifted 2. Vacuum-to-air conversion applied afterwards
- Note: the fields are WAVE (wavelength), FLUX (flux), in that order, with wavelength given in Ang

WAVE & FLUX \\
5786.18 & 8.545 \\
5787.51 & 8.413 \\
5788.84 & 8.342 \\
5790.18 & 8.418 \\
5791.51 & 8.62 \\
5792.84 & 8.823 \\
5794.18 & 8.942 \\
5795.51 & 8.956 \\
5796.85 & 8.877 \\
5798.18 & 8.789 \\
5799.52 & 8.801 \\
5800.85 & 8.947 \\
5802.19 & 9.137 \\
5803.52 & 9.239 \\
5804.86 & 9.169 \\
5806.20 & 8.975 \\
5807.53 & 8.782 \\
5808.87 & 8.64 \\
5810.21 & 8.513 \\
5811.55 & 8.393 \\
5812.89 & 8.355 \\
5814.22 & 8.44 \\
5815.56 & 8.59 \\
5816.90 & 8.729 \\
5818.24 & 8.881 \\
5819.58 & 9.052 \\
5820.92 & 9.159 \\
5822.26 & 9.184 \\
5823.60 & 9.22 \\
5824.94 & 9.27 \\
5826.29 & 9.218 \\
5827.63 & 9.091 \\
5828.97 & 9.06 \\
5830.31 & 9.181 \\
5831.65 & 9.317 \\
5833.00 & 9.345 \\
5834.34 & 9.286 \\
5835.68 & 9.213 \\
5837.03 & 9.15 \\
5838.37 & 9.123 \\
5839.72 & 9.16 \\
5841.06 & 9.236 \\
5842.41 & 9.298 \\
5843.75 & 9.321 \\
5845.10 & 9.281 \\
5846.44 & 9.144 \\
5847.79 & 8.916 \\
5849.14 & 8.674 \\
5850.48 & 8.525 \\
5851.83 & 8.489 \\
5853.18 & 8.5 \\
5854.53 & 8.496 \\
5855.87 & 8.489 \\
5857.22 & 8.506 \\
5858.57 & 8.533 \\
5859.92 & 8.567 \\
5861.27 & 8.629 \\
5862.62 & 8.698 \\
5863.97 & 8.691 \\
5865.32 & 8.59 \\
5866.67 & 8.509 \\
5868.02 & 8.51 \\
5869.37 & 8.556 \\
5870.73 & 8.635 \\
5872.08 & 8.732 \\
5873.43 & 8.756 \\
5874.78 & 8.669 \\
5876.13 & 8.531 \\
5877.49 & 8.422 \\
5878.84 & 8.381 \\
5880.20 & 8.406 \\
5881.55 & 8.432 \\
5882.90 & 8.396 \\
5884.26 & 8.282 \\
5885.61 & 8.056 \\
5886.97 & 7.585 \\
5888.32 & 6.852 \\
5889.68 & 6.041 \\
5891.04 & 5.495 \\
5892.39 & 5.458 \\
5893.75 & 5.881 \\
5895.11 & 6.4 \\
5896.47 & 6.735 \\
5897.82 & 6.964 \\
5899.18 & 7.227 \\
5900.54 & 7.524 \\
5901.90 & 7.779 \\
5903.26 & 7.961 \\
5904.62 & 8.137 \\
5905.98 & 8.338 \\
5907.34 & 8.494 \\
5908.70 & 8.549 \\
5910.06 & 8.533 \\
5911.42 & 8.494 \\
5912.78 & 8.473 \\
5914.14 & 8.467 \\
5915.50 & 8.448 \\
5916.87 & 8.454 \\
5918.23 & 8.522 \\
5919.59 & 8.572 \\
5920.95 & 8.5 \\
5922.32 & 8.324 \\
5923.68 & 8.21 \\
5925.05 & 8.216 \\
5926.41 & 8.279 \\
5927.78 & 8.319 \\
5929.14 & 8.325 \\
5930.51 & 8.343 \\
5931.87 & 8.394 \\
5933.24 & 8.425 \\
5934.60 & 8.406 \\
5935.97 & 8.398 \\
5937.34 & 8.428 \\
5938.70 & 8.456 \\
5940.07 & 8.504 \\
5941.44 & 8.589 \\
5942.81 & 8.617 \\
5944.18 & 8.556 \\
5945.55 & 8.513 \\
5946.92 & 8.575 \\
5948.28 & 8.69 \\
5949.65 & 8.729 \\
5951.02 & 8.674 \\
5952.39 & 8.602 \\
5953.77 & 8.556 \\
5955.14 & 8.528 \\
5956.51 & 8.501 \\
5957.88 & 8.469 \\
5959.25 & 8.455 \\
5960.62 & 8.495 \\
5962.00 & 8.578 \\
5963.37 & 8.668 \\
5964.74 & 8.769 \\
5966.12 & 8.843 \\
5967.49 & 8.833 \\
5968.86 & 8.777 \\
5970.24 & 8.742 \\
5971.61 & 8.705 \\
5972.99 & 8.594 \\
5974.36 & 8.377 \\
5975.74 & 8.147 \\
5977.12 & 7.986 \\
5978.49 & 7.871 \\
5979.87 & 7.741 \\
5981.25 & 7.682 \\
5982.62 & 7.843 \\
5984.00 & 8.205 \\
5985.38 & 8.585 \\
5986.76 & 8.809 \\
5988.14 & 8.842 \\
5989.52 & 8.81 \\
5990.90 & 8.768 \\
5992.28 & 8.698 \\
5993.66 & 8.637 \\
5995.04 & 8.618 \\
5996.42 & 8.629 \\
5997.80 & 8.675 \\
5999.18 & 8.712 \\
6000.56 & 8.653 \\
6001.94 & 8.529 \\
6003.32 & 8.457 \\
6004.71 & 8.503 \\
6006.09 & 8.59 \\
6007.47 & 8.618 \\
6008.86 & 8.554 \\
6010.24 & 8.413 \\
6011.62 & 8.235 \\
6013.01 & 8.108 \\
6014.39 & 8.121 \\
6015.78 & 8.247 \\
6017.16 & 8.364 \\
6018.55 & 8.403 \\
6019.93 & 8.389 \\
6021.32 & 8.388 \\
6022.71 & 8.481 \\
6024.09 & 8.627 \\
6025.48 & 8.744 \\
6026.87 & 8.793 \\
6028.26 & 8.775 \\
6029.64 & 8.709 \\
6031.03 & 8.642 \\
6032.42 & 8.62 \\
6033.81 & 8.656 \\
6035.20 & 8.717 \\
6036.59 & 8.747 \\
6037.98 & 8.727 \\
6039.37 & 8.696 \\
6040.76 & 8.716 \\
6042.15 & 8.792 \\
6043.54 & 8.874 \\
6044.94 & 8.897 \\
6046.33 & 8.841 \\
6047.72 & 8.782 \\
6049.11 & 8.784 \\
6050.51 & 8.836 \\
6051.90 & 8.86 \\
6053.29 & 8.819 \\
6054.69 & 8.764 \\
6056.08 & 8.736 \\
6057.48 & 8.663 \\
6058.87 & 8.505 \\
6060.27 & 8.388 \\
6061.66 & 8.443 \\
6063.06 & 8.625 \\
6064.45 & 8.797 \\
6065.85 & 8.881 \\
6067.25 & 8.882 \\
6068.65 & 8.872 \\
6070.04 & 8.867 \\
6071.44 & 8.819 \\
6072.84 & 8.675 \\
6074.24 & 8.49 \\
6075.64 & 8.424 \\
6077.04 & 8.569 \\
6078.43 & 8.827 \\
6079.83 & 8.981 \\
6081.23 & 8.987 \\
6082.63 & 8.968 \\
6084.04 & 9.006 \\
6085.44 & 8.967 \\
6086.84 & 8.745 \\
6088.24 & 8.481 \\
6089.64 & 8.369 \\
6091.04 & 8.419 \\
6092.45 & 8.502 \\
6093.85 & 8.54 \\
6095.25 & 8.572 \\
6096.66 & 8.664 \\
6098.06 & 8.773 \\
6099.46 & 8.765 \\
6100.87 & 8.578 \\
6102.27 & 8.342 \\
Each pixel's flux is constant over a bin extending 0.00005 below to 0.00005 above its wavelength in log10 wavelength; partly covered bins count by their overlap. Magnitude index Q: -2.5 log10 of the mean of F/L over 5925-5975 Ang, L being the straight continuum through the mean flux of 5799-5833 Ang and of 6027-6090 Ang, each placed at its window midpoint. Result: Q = 0.04 mag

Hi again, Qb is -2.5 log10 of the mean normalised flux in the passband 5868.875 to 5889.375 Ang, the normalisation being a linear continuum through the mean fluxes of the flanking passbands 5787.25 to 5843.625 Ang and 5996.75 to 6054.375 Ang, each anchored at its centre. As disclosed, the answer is 0.07 mag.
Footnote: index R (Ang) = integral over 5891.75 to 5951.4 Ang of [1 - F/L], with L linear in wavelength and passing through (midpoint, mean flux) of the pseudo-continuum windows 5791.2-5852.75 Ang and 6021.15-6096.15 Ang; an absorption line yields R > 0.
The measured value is 4.9 Ang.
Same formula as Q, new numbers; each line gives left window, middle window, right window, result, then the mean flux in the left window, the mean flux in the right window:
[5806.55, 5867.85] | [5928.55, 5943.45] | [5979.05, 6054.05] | 0.03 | 8.87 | 8.57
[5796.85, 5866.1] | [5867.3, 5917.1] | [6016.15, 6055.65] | 0.13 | 8.9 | 8.69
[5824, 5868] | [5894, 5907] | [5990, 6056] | 0.19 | 8.92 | 8.62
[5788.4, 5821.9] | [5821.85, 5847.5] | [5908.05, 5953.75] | -0.06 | 8.79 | 8.47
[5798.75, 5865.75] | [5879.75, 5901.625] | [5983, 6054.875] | 0.23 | 8.9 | 8.62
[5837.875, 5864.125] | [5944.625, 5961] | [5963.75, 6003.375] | 0.00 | 8.81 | 8.5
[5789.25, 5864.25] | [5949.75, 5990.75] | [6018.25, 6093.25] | 0.04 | 8.89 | 8.7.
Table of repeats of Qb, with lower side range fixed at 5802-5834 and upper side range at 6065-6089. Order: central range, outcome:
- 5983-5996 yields 0.03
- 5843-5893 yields 0.08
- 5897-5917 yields 0.10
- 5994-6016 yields 0.04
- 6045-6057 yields 0.00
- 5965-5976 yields 0.03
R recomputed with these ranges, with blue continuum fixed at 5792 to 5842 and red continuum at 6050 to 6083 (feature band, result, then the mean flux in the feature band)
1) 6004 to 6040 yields 1.0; 8.53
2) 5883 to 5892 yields 1.8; 7.09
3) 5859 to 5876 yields 0.6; 8.63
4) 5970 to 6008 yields 1.5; 8.46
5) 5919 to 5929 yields 0.6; 8.34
